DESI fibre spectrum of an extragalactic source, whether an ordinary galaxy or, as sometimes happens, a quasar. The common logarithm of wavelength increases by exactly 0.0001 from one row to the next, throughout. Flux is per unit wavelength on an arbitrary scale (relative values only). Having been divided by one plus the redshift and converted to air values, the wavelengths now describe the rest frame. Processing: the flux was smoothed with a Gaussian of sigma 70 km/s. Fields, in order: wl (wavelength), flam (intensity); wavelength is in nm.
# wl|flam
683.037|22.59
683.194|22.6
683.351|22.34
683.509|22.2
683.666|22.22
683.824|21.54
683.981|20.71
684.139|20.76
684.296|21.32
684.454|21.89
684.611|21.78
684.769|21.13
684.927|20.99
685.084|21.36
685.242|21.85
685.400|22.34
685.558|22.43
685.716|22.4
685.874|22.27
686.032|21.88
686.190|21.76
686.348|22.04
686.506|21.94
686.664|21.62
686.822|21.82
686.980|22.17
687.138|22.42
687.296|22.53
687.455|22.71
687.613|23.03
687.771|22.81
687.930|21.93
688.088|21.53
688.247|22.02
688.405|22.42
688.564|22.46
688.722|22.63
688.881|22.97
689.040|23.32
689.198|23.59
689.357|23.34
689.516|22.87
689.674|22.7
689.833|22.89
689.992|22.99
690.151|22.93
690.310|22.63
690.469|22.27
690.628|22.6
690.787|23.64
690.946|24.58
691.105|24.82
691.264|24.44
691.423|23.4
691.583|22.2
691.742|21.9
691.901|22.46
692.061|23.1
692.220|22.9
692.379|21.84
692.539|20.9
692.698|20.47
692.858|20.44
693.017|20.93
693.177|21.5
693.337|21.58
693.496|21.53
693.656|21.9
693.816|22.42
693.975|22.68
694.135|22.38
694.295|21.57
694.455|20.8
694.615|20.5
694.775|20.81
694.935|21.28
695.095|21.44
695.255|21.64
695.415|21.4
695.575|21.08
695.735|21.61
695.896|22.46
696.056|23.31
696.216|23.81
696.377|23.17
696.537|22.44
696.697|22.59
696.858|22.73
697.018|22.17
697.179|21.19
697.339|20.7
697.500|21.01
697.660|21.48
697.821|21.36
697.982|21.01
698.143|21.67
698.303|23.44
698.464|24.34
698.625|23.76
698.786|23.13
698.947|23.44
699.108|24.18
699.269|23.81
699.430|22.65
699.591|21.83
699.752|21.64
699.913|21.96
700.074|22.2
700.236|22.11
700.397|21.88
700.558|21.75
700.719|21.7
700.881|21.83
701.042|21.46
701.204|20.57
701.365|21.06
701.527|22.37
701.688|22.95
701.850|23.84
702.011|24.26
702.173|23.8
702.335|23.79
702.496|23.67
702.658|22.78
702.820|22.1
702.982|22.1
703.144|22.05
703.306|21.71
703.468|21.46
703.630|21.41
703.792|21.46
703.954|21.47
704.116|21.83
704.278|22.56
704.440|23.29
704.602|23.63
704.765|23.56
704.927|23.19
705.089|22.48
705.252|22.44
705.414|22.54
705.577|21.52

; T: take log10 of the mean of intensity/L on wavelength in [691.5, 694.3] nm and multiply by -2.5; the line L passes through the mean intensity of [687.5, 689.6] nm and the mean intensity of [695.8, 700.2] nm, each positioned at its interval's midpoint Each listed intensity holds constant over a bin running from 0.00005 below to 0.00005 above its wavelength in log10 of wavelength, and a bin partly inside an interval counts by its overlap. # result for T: 0.04 mag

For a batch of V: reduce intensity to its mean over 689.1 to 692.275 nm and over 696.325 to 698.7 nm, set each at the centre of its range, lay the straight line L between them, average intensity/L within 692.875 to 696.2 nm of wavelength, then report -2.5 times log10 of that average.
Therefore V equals 0.05 mag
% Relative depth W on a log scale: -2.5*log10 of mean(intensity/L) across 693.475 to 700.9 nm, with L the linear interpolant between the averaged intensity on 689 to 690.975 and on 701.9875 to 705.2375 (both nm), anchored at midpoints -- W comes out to 0.03 mag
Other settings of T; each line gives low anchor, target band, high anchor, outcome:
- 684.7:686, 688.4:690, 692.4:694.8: -0.06 mag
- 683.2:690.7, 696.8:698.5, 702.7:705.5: 0.02 mag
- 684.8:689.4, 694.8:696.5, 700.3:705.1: 0.01 mag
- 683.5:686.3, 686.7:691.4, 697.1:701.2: -0.05 mag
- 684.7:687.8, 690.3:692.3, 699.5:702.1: -0.05 mag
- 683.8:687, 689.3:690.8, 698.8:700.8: -0.04 mag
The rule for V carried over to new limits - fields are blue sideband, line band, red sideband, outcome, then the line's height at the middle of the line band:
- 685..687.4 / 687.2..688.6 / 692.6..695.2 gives -0.02 mag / 21.9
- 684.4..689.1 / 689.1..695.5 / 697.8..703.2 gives 0.00 mag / 22.3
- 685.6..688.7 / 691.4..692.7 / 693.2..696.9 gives -0.01 mag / 22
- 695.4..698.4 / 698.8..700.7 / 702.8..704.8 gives -0.02 mag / 22.1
